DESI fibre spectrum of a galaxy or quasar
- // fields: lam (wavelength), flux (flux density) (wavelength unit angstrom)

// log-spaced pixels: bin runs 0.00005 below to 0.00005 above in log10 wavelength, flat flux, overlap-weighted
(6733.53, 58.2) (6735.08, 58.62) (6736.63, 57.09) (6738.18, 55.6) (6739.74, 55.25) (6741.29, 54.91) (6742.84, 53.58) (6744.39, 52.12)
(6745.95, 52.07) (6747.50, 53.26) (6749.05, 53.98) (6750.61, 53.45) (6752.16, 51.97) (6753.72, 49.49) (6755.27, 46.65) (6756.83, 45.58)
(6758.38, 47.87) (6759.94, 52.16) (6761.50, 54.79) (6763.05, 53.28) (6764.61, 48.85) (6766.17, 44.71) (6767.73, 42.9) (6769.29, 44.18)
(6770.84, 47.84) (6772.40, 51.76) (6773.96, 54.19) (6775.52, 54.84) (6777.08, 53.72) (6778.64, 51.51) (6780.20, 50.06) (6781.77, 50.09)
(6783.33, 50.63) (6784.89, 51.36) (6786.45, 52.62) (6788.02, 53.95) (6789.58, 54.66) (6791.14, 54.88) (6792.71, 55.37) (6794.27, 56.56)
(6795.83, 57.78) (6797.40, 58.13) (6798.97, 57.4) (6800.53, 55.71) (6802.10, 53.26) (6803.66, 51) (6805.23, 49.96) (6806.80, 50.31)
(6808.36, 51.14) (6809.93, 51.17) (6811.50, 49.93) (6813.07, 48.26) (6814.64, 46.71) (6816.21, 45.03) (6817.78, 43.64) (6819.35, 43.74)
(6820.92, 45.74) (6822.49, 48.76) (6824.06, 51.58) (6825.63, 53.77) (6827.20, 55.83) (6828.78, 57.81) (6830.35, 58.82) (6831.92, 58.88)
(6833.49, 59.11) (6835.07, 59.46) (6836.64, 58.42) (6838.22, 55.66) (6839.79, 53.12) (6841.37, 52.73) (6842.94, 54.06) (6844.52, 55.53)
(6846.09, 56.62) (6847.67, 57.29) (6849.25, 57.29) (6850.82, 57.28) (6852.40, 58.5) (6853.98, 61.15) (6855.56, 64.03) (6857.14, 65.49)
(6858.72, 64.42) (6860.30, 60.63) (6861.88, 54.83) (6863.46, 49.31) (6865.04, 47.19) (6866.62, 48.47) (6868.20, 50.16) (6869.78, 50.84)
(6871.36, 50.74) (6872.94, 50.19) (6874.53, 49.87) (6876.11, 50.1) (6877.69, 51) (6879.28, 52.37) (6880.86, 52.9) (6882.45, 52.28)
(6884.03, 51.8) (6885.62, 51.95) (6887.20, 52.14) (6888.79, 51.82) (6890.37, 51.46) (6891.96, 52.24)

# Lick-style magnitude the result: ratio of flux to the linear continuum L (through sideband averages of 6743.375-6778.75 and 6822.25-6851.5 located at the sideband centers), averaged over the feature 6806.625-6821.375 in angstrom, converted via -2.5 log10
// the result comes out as 0.15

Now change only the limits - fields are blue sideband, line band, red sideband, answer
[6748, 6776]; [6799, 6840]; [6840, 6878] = 0.01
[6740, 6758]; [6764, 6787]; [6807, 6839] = 0.04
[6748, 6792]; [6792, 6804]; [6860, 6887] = -0.10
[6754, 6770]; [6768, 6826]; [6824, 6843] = 0.02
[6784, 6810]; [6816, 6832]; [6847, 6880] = 0.06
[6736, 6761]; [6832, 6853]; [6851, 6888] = -0.06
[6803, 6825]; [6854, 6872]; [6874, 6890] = -0.10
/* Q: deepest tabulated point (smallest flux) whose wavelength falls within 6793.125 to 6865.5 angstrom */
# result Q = 43.64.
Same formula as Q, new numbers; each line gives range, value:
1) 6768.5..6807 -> 44.18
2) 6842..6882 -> 47.19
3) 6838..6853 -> 52.73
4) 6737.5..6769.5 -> 42.9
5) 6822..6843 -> 48.76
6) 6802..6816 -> 46.71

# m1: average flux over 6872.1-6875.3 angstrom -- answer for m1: 50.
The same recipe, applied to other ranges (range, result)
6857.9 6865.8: 55.3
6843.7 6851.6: 56.8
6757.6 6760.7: 50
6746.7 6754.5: 52.5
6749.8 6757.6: 49.4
